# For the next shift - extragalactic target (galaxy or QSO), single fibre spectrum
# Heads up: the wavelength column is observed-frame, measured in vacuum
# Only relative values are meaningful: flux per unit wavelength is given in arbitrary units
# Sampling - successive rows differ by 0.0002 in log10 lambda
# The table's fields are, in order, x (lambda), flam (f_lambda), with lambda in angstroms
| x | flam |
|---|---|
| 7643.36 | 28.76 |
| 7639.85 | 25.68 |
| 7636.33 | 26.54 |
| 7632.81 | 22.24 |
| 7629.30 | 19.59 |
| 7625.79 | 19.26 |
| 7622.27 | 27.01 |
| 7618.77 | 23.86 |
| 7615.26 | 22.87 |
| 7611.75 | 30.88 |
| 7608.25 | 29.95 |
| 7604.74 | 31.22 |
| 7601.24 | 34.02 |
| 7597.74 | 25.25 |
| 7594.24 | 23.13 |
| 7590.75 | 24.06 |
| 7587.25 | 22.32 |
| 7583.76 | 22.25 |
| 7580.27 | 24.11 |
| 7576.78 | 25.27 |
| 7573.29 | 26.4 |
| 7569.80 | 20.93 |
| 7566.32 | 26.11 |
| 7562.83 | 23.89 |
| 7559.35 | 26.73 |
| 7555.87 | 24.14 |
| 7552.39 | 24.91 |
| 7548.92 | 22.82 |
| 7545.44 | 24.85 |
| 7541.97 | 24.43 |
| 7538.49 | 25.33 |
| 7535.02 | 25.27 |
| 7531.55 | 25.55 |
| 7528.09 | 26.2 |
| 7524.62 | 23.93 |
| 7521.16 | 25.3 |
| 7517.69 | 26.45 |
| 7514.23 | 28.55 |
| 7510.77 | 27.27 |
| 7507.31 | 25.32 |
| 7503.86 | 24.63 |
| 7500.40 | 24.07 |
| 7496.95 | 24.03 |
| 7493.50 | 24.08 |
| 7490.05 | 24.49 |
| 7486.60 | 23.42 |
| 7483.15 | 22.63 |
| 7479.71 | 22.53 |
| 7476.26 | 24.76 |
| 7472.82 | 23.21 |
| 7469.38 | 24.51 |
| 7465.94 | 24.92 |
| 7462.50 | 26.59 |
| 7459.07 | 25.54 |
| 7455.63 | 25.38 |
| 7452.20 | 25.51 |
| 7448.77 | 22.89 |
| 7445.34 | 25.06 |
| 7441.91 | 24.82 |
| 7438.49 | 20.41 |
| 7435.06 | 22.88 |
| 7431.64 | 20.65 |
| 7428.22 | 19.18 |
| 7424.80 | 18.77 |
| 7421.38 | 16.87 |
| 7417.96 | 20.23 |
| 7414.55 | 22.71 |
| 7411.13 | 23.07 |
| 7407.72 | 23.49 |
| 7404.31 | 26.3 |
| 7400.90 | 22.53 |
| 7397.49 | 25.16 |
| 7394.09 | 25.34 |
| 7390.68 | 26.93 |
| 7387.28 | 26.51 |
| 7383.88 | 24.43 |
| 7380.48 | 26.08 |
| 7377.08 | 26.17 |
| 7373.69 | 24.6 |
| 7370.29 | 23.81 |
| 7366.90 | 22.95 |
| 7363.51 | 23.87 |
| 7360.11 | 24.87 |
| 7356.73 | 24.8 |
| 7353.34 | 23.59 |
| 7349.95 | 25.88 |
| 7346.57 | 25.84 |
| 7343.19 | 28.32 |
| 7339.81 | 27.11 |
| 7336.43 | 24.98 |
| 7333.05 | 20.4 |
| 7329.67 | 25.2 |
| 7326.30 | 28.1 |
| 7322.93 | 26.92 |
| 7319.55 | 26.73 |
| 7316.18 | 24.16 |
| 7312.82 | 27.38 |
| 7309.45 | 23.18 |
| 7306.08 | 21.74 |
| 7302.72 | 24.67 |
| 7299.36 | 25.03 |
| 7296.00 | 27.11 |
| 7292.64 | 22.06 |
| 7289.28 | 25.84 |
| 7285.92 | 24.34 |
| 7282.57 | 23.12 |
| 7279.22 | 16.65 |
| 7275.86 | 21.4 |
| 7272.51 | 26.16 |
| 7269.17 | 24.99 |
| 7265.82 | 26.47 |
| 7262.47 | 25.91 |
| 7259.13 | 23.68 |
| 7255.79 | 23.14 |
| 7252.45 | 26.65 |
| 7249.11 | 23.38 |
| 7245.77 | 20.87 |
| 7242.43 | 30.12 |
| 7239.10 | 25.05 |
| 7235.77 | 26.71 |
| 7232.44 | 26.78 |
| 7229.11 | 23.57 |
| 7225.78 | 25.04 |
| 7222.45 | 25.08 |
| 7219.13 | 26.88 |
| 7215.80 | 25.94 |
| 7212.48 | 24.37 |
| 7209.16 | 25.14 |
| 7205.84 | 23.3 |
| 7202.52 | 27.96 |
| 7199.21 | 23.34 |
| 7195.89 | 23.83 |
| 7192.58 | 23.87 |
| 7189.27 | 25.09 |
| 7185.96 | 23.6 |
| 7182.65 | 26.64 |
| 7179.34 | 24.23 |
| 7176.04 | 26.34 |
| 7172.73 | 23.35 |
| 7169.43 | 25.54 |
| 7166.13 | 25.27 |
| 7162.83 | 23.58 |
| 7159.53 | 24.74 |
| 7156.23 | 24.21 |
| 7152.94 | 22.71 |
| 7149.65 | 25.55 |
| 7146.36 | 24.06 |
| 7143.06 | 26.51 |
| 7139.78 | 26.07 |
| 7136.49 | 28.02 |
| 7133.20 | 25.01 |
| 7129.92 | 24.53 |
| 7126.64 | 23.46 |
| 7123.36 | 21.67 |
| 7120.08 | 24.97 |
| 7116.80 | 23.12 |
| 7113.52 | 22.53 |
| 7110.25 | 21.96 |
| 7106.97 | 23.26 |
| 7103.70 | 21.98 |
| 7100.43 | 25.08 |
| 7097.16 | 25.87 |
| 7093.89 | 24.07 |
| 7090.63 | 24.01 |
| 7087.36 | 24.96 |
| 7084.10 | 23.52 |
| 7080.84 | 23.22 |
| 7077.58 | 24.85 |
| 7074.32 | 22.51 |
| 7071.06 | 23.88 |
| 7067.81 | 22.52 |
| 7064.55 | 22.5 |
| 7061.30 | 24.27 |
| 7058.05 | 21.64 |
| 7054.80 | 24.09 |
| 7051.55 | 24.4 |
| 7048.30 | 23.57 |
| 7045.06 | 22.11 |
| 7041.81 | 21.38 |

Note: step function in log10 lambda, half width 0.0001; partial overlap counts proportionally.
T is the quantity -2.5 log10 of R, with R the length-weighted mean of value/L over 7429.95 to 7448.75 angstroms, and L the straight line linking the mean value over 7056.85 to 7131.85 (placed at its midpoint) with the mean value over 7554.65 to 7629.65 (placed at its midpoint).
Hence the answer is 0.09 mag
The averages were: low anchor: 23.5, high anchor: 25.3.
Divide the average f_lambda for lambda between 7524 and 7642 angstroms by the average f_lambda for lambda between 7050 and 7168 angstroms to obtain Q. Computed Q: 1.04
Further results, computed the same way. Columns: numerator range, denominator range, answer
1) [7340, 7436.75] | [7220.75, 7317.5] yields 0.97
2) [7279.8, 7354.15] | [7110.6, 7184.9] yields 1.02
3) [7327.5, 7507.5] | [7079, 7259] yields 0.97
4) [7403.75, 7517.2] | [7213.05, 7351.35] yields 0.95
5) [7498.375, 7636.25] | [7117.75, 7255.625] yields 1.01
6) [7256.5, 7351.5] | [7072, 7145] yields 1.03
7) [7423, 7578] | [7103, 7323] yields 0.99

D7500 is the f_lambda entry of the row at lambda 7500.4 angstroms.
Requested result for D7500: 24.07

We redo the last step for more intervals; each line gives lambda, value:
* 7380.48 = 26.08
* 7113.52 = 22.53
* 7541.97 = 24.43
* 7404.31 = 26.3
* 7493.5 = 24.08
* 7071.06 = 23.88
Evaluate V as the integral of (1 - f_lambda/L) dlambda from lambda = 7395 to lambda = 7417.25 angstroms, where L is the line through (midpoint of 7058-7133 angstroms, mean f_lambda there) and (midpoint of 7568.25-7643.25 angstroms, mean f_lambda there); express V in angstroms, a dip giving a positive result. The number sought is 0.71 angstroms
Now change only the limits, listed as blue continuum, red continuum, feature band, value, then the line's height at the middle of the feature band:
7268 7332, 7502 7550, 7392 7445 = 5.7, 25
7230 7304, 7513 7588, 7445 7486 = 0.5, 24.7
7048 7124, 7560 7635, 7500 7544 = -1.4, 24.8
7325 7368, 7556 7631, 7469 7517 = 1.1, 25.1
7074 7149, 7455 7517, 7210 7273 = -2.3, 24.4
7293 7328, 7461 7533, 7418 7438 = 4.2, 25.1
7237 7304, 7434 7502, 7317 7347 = -2.0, 24.3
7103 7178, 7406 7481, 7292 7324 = -1.9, 23.5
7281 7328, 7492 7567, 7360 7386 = 0.5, 25.1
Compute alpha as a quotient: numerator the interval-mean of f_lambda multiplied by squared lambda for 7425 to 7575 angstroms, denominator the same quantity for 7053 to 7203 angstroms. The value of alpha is 1.1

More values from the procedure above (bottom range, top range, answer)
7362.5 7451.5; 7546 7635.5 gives 1.12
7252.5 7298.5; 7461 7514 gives 1.08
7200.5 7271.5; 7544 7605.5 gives 1.09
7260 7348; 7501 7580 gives 1.08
